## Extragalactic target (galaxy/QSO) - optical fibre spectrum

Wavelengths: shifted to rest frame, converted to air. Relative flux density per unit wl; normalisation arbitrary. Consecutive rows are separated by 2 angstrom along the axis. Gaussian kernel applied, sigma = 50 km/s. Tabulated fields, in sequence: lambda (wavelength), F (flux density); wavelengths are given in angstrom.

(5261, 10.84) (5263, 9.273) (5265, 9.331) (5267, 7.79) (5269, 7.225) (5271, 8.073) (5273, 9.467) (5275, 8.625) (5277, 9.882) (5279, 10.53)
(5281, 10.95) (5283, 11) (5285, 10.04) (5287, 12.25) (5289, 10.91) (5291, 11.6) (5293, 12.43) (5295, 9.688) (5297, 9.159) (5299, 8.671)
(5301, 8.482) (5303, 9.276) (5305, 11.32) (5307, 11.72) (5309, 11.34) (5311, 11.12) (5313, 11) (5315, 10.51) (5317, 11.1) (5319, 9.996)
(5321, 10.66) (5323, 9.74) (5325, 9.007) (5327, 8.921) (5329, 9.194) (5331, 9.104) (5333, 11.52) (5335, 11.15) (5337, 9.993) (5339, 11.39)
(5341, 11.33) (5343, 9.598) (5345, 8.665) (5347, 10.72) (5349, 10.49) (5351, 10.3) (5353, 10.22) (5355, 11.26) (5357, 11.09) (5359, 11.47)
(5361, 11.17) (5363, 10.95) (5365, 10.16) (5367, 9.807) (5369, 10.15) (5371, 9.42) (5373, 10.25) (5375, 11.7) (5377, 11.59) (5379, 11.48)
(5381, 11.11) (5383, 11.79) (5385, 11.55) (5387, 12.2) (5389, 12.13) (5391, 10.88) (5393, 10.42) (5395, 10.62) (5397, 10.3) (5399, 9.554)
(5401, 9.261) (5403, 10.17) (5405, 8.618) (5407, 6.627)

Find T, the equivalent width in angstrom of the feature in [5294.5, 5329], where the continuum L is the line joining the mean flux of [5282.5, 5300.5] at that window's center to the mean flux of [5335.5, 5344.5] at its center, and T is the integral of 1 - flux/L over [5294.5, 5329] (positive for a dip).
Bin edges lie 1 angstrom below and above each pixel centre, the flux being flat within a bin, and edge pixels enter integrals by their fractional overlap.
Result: 1.5 angstrom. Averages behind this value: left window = 10.6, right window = 10.5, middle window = 10.1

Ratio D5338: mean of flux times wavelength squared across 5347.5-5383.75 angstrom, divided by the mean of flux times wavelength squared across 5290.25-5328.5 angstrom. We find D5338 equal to 1.07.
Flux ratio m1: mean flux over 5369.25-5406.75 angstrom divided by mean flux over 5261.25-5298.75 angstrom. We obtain 1.07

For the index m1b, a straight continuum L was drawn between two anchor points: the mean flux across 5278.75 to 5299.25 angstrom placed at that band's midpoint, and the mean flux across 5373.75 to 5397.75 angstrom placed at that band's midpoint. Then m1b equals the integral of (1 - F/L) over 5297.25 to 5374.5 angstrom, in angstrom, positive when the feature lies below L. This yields 4.9 angstrom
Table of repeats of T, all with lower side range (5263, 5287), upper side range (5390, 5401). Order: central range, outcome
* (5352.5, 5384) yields -2.44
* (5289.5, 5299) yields -0.91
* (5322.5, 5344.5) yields -0.46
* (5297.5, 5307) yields -0.01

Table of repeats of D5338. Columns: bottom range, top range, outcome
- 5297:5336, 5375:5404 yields 1.11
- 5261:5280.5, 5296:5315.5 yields 1.15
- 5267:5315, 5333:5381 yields 1.07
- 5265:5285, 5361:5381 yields 1.19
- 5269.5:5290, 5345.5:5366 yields 1.09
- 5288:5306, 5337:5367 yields 1.06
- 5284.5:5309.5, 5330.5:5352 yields 1.01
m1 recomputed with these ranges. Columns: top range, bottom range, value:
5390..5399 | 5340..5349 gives 1.03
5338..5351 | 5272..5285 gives 1.03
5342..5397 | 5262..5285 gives 1.16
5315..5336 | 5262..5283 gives 1.09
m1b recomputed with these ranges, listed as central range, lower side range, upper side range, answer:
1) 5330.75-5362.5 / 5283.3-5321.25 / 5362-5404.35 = 0.1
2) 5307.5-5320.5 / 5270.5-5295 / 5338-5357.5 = -0.5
